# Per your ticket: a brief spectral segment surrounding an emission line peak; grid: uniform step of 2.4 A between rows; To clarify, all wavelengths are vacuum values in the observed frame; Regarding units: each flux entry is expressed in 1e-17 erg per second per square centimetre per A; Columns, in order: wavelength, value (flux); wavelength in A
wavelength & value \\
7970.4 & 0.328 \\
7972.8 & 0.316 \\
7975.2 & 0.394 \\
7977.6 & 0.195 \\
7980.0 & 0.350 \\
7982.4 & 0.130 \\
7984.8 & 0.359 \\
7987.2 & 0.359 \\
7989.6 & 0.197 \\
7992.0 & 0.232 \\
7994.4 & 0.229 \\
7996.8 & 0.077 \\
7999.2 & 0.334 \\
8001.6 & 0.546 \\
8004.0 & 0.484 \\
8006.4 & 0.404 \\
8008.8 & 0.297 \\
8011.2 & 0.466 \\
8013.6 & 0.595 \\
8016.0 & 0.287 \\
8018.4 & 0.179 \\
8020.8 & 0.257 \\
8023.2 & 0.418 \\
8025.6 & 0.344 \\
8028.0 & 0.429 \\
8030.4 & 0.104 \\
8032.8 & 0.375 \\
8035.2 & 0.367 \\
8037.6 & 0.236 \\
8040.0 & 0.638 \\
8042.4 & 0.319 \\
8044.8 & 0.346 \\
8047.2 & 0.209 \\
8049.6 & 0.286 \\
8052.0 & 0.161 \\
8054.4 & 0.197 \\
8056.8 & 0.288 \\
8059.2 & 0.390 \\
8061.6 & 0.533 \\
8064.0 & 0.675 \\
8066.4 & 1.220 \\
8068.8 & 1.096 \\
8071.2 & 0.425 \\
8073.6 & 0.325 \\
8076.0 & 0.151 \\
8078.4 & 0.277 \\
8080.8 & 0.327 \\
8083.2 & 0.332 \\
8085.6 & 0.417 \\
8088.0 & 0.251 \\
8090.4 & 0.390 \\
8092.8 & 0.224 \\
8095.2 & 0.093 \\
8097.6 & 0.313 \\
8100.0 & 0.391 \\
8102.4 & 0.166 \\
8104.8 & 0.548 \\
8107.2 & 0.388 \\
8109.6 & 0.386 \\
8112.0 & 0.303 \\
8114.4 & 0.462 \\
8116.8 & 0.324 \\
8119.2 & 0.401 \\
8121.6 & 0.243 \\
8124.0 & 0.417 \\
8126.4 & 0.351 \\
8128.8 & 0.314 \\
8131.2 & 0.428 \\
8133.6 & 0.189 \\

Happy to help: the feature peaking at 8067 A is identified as Hgamma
